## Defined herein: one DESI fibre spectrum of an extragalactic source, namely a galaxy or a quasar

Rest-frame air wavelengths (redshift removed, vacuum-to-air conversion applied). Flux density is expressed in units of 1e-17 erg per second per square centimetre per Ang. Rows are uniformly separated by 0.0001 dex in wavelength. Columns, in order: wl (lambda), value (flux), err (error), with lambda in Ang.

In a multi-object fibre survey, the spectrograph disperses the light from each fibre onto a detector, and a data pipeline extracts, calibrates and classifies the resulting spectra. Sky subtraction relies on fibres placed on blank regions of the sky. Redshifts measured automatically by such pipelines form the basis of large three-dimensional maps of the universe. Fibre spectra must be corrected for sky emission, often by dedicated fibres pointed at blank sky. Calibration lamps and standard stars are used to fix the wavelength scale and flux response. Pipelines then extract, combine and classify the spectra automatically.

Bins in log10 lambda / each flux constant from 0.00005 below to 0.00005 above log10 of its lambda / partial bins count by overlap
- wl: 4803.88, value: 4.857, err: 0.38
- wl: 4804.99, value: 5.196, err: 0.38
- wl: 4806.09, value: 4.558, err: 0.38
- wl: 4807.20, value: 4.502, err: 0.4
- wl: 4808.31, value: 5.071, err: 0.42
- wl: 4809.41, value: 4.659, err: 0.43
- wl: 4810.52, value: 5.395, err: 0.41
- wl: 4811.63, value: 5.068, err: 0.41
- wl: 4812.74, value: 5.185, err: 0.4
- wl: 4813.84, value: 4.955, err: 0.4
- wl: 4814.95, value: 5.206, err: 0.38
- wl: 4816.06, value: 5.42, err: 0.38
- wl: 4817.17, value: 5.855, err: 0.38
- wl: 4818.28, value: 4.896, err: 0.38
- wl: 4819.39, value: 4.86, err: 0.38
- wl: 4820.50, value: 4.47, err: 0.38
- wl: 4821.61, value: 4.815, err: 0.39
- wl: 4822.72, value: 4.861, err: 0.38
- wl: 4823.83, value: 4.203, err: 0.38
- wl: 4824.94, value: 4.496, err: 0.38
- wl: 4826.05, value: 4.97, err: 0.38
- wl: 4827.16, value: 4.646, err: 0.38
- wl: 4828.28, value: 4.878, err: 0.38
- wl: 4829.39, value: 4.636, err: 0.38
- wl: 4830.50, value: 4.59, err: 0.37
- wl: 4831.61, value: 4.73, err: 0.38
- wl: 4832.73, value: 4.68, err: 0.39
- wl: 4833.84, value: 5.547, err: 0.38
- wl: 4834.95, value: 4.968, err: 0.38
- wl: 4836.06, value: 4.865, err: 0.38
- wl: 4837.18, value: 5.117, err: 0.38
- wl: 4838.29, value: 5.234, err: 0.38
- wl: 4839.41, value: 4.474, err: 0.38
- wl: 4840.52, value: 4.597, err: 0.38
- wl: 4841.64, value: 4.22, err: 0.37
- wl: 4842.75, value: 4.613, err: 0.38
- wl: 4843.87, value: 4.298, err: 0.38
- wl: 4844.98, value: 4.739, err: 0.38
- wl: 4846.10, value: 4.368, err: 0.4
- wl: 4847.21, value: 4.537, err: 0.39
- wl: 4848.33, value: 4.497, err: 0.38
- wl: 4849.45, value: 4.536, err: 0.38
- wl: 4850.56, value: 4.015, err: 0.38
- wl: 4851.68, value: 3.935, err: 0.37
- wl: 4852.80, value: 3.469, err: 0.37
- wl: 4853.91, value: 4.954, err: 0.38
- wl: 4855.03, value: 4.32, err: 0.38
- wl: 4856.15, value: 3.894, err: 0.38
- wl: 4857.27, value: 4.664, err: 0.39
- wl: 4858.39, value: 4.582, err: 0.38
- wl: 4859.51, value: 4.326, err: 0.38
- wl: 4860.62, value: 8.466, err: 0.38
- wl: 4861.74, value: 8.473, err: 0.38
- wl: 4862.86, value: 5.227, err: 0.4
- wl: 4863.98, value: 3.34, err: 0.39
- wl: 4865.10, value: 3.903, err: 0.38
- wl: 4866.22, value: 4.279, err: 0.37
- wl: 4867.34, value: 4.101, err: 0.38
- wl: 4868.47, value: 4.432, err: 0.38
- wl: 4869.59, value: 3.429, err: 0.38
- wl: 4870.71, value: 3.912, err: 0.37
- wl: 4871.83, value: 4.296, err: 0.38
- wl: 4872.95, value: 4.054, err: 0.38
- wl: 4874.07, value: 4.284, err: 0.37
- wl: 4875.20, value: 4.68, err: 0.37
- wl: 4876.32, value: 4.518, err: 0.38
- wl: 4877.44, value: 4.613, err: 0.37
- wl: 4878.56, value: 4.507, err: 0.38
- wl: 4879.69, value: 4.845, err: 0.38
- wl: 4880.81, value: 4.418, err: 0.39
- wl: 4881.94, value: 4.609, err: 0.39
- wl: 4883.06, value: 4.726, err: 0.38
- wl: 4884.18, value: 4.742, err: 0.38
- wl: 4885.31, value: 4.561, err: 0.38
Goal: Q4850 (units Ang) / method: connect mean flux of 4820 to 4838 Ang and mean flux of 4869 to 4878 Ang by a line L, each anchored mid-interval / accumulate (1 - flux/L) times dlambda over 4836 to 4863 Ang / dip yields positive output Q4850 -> -1.7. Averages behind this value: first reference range 4.79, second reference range 4.23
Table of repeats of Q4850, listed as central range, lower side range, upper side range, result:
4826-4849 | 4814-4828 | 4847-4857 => -0.88 Ang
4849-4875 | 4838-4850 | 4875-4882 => 0.03 Ang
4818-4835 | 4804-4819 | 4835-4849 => 0.34 Ang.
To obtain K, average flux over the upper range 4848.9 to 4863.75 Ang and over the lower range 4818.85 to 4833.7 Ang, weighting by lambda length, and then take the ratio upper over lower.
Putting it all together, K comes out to 1.05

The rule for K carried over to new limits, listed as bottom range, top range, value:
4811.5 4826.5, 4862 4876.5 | 0.86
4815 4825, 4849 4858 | 0.86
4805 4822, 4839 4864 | 0.95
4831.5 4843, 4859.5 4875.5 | 0.99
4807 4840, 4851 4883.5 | 0.93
